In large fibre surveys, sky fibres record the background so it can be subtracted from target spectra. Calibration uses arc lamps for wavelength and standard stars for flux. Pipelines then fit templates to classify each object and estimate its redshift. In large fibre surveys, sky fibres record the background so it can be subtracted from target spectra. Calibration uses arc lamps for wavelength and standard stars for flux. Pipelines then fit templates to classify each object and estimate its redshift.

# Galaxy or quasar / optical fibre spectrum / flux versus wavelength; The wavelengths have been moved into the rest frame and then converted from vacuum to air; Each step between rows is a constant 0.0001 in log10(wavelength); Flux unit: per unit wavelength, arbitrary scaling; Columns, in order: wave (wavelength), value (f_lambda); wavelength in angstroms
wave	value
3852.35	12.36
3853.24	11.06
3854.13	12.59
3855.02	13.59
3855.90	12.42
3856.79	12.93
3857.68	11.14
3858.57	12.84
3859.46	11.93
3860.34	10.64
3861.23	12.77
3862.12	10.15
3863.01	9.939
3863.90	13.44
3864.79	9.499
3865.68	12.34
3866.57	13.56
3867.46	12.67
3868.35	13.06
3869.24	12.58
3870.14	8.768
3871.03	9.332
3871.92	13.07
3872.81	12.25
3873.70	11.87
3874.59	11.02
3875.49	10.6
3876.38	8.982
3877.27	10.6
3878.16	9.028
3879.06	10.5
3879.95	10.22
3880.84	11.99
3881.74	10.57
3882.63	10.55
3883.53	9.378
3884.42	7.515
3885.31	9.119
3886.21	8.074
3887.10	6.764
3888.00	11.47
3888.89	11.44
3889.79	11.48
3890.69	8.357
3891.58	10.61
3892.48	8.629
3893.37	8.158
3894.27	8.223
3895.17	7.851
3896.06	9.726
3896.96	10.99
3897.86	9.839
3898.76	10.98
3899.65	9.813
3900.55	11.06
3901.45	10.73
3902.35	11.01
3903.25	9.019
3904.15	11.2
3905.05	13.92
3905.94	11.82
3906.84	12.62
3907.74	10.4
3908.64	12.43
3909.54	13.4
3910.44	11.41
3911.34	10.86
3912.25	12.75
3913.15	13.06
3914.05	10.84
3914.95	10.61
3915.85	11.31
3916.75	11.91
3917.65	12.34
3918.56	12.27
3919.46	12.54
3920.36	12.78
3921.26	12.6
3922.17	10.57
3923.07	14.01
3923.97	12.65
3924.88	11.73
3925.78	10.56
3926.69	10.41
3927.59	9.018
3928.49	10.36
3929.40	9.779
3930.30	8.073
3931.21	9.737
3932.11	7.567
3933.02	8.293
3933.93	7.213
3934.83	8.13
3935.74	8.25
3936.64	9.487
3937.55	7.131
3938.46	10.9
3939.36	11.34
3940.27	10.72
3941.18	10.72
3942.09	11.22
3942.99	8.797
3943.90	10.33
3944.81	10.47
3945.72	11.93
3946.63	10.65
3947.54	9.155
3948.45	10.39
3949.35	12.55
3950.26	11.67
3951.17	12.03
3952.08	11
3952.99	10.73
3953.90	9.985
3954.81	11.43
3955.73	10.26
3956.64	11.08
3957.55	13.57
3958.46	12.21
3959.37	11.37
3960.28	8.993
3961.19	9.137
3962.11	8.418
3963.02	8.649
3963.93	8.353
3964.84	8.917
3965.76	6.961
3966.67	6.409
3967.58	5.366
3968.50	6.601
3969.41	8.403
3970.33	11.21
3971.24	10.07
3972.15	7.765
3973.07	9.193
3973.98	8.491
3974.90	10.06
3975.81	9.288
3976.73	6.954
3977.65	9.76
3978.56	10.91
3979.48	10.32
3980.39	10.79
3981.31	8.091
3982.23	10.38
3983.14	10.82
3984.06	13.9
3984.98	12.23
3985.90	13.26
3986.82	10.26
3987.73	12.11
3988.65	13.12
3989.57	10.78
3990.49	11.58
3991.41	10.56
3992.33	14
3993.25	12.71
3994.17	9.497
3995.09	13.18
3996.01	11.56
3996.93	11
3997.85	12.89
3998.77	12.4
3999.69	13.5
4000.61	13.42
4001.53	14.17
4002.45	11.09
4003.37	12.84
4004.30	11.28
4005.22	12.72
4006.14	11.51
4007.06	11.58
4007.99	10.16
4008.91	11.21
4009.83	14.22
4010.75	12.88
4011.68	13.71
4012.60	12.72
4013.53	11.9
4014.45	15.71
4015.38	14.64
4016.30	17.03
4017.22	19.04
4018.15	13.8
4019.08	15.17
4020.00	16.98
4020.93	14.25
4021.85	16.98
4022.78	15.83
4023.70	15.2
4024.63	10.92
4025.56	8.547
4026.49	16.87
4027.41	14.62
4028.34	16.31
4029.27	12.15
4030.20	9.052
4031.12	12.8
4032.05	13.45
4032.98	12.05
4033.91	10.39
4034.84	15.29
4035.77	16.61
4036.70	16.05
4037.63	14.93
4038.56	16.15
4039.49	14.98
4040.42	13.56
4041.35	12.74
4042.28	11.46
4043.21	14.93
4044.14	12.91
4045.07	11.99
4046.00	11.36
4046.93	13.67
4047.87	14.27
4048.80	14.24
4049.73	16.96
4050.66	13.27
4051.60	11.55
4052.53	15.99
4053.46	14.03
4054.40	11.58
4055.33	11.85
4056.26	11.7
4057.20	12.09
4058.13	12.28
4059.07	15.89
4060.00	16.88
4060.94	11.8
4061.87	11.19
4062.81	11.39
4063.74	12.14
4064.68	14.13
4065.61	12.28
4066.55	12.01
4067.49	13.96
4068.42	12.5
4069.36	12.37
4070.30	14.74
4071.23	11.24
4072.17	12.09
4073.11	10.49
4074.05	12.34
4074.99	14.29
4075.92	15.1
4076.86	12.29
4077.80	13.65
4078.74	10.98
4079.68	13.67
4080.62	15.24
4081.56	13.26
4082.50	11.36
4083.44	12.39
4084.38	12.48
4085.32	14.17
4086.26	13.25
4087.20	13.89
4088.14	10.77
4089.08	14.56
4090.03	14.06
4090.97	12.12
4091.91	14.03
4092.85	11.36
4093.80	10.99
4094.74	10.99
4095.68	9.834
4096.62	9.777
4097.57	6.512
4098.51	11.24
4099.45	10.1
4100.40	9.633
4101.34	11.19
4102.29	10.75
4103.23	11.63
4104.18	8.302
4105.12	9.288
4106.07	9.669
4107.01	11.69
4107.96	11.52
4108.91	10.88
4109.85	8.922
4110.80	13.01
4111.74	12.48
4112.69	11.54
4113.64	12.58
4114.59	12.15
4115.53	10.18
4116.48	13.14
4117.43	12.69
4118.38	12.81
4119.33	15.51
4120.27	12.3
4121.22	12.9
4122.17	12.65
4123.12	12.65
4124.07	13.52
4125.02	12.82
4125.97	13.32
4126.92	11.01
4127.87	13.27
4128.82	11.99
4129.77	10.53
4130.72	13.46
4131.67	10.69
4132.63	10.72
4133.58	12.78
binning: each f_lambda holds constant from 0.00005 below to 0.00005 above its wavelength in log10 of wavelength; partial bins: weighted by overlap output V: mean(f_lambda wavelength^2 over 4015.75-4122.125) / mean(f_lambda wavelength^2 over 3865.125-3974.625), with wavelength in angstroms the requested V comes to 1.33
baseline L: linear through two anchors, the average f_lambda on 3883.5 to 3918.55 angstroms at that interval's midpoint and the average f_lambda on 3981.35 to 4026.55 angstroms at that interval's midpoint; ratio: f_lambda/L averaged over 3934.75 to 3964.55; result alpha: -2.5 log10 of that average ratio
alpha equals 0.130 mag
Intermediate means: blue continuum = 10.6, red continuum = 12.9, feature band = 10.4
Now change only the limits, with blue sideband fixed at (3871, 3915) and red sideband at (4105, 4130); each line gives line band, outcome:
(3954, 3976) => 0.19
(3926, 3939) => 0.21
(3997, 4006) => -0.12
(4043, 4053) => -0.18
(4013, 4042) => -0.24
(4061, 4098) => -0.05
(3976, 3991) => 0.02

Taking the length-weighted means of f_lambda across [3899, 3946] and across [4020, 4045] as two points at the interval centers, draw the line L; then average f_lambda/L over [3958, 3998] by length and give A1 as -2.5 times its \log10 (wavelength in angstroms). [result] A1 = 0.22 mag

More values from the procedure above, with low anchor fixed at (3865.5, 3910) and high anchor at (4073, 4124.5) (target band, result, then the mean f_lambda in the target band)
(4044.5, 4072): -0.119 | 13.1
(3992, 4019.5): -0.149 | 13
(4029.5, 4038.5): -0.168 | 13.5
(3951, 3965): 0.068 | 10.4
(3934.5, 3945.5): 0.113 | 9.85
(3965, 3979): 0.294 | 8.5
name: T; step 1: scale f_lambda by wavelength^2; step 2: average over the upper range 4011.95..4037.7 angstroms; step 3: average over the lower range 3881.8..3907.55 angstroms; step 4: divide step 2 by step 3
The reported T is 1.52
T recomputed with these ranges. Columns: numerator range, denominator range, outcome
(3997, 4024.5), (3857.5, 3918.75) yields 1.34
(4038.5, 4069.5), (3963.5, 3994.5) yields 1.37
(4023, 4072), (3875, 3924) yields 1.33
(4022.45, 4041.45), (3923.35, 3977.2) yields 1.48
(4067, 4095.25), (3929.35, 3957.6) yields 1.36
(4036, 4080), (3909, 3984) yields 1.37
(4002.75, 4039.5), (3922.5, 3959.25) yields 1.38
